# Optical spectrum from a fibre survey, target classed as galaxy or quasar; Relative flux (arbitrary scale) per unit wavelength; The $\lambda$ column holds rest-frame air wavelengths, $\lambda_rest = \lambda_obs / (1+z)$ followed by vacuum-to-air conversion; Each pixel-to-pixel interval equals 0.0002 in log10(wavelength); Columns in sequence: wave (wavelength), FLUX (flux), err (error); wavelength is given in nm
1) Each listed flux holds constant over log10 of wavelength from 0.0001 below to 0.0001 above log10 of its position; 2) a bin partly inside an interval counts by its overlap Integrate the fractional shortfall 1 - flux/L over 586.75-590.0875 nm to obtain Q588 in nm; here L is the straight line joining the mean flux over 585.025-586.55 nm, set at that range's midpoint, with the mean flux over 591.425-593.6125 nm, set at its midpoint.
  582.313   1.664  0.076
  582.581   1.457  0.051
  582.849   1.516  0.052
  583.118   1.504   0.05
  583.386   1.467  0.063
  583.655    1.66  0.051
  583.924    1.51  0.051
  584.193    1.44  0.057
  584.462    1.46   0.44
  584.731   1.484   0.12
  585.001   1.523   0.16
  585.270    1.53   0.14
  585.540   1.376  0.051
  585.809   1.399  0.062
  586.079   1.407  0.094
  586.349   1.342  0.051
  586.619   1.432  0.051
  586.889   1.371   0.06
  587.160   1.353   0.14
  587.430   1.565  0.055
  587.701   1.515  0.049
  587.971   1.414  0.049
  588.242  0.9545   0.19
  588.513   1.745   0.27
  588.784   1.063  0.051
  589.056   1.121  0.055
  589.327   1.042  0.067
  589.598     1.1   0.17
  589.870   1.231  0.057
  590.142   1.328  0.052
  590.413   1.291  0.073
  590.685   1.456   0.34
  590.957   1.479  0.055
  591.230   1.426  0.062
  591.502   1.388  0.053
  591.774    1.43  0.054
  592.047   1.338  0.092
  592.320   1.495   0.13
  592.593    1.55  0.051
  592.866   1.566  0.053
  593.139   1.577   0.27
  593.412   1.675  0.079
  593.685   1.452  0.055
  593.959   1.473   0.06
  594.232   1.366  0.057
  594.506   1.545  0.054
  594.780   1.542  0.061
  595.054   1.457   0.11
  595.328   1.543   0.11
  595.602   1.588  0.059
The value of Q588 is 0.37 nm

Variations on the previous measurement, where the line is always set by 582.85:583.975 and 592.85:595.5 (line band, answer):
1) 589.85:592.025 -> 0.198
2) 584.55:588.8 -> 0.319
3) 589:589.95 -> 0.254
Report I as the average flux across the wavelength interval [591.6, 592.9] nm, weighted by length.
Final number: 1.47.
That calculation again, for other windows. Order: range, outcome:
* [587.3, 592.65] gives 1.34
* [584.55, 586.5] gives 1.44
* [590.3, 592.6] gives 1.42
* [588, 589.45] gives 1.2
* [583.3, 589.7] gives 1.39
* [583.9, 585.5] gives 1.48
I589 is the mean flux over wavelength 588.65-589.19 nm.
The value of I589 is 1.09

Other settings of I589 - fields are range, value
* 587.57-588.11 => 1.46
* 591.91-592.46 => 1.42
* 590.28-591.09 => 1.41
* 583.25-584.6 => 1.51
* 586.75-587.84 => 1.45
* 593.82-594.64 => 1.46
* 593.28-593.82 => 1.56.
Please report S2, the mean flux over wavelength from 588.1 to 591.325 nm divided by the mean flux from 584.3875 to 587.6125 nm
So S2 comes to 0.9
